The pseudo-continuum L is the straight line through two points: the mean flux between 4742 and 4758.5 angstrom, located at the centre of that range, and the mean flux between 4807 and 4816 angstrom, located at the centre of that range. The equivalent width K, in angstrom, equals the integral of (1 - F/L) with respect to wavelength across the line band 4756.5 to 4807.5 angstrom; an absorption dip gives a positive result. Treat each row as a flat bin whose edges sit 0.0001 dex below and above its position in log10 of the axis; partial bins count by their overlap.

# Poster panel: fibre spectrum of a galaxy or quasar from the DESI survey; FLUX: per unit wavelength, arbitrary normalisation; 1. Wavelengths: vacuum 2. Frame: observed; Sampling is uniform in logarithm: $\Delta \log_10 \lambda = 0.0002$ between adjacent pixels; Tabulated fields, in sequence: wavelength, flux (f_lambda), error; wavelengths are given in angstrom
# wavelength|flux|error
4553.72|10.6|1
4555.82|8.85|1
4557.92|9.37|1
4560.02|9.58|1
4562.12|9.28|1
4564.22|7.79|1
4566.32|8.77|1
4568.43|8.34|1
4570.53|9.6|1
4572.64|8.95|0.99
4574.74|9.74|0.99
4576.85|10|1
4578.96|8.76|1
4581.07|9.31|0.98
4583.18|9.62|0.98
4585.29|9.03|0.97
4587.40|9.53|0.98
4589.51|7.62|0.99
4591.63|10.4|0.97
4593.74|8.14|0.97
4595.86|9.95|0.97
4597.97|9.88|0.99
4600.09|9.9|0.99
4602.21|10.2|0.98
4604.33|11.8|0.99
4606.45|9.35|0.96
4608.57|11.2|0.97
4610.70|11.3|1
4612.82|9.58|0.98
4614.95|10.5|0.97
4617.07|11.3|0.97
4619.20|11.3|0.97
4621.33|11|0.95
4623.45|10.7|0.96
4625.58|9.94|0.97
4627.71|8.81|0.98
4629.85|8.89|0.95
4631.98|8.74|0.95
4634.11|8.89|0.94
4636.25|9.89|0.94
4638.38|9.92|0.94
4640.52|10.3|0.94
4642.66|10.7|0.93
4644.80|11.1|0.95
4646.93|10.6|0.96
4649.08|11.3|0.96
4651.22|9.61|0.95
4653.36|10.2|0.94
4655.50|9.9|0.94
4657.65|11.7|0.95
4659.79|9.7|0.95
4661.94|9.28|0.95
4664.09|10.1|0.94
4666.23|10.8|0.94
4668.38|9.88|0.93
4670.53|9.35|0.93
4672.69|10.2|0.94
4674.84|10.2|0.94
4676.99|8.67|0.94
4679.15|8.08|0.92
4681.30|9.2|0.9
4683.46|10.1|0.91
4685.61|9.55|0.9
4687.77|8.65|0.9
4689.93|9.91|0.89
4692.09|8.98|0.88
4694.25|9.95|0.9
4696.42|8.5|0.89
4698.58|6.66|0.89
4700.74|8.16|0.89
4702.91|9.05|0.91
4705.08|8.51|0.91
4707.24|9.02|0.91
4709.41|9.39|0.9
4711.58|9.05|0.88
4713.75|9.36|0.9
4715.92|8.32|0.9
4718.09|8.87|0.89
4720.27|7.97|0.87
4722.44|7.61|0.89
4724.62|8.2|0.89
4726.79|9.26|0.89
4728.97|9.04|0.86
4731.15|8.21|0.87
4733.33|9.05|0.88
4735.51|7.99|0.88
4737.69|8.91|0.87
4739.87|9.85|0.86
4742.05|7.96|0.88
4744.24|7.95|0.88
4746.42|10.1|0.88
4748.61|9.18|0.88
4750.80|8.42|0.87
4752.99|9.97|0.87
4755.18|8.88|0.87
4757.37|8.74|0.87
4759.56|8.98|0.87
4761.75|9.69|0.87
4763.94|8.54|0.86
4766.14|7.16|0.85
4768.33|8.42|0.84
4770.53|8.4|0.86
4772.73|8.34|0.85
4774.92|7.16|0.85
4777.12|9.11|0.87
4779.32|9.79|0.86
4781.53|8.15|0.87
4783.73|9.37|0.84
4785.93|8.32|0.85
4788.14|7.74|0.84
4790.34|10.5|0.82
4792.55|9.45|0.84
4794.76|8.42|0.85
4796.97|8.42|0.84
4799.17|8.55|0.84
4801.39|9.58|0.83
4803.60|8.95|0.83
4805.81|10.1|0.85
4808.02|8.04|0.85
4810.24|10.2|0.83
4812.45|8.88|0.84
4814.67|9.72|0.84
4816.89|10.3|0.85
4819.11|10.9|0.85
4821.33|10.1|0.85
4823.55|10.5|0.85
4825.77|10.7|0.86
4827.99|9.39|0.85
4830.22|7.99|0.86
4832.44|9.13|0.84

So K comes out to 1.88 angstrom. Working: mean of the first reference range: 8.96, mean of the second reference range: 9.24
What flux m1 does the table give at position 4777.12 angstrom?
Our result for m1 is 9.11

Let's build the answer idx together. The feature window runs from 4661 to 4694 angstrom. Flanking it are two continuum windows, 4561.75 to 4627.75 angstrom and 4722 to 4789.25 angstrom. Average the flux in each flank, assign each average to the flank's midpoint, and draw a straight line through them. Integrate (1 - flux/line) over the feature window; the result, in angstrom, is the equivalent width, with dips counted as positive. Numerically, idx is -1.2 angstrom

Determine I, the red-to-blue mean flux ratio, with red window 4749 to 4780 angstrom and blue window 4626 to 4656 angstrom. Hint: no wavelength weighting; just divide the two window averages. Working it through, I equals 0.88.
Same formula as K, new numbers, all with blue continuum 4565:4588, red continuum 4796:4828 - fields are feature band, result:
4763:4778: 2.2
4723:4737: 1.3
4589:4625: -3.9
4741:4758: 1.1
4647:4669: -2.1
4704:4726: 1.9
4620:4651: -2.4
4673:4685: 0.1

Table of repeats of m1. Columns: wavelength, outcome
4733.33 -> 9.05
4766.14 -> 7.16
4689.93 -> 9.91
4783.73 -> 9.37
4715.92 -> 8.32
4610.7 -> 11.3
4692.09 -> 8.98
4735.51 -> 7.99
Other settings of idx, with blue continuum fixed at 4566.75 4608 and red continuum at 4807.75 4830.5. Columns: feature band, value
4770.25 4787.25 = 2.1 angstrom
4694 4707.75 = 1.7 angstrom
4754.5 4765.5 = 1.0 angstrom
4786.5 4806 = 1.6 angstrom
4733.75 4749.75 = 1.4 angstrom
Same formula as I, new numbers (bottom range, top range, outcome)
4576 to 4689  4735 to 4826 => 0.91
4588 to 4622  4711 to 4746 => 0.85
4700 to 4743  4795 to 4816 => 1.05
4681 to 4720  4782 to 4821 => 1.04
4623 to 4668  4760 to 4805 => 0.87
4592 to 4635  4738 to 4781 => 0.87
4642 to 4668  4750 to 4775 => 0.83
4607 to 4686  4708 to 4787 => 0.87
